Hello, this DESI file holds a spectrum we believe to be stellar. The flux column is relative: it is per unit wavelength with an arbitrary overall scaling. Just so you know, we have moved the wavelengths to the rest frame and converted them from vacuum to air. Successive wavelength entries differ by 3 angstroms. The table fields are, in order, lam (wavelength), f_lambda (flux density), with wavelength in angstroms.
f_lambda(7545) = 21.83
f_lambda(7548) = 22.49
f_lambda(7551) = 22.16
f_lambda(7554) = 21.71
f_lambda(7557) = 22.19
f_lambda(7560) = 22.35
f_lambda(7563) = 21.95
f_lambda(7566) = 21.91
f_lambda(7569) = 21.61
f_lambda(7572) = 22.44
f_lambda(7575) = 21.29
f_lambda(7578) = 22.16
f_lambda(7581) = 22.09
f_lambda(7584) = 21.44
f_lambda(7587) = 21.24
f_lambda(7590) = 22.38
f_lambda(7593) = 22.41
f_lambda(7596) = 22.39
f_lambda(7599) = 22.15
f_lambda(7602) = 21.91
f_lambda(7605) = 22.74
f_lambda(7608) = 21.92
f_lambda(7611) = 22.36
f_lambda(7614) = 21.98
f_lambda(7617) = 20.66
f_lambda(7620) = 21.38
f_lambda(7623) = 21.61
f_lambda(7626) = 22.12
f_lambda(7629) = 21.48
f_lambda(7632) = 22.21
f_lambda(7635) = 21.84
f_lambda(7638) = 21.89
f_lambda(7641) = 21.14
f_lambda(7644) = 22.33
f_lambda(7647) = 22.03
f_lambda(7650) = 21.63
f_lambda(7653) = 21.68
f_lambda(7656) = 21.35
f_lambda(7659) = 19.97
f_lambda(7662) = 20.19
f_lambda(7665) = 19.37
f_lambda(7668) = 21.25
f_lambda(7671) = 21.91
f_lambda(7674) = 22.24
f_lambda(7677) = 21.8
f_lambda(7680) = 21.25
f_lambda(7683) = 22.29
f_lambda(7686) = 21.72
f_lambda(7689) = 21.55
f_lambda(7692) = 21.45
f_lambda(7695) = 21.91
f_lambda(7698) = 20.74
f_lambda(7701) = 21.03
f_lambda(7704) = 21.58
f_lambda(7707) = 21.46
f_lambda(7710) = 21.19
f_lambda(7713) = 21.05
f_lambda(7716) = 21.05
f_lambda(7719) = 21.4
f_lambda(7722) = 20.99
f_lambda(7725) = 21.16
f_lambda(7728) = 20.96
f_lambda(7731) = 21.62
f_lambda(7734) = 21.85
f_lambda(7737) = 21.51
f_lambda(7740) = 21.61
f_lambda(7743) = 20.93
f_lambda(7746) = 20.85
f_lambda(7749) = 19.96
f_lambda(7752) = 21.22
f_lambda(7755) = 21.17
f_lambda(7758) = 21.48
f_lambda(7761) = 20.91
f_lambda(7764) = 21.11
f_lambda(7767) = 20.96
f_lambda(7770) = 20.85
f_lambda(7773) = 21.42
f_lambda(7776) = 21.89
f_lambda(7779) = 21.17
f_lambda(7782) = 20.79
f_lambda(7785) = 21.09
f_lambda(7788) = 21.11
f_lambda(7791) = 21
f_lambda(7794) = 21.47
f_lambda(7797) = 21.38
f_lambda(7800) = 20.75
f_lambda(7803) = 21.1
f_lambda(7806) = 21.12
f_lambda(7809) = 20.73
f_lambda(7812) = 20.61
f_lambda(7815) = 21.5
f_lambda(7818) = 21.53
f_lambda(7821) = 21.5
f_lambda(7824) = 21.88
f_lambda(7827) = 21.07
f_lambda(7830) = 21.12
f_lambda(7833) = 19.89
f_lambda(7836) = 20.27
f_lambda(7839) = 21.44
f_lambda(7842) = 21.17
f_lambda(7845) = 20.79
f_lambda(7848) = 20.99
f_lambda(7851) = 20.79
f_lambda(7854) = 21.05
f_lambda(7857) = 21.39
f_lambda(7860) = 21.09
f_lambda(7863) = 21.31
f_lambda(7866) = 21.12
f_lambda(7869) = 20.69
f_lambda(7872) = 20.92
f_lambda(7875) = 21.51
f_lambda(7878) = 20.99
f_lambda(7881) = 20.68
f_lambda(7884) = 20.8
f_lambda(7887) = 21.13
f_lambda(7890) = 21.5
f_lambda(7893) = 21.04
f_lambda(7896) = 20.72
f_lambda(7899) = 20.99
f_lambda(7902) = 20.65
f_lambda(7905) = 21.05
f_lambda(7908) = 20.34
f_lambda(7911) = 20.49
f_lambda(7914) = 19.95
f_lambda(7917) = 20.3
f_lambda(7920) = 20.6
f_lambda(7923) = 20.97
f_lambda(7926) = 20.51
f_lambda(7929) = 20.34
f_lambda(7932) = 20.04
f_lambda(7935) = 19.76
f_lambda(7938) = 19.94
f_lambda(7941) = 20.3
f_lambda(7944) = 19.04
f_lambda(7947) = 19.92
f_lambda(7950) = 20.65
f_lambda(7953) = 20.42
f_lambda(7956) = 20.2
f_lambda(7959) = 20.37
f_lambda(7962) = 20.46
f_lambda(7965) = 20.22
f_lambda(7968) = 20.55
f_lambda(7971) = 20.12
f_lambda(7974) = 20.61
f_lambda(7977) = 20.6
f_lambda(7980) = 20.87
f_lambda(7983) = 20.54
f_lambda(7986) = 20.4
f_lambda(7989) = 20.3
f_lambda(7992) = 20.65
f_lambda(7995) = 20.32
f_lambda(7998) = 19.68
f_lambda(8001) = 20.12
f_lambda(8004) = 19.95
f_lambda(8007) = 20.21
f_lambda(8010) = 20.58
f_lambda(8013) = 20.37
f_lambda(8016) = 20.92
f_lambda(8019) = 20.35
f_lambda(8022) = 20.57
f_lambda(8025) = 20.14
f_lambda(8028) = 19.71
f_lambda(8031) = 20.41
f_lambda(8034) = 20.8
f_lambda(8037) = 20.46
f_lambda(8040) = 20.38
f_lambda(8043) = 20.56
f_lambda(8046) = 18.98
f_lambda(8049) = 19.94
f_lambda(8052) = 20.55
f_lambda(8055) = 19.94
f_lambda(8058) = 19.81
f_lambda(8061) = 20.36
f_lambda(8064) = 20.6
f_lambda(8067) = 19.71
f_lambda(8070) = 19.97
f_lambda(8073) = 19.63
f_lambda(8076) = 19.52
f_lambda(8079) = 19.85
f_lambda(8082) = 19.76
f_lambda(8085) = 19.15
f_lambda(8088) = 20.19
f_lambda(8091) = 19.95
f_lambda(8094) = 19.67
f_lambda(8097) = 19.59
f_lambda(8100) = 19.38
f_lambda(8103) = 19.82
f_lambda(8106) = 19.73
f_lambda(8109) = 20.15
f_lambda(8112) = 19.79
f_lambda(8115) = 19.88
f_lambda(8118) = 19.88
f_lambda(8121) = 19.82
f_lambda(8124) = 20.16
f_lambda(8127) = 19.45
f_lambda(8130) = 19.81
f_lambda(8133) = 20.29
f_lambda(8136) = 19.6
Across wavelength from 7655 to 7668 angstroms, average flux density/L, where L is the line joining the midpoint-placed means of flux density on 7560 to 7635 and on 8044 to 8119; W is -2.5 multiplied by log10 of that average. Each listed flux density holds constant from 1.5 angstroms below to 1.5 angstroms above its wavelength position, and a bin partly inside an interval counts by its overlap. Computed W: 0.07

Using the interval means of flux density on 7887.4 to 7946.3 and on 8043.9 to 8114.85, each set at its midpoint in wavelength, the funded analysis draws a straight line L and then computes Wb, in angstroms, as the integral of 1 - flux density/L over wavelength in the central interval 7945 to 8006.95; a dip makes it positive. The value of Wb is -0.3 angstroms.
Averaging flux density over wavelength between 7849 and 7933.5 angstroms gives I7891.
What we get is 20.8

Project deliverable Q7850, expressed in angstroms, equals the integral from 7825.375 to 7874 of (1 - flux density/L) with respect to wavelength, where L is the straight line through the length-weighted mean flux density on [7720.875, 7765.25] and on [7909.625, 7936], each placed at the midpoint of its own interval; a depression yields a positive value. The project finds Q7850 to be -0.7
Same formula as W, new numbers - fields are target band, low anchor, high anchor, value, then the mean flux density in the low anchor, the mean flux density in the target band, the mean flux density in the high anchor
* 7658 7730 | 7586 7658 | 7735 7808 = 0.01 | 21.9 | 21.2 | 21.1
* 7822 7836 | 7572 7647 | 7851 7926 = 0.01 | 21.9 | 20.9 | 20.9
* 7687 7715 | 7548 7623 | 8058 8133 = 0.01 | 22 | 21.3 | 19.8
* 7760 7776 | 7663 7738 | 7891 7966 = 0.00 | 21.4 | 21.1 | 20.4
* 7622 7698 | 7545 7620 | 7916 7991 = 0.01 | 22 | 21.5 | 20.3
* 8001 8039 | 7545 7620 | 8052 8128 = -0.01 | 22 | 20.4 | 19.8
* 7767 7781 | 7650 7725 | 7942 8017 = -0.01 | 21.3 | 21.3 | 20.3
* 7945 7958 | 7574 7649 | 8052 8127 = 0.01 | 21.9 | 20.3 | 19.9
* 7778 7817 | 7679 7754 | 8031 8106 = 0.00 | 21.3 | 21.1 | 19.9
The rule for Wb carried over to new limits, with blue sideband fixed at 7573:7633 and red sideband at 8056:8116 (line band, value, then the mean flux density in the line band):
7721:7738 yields 0.0 angstroms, 21.4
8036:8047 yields -0.1 angstroms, 20.1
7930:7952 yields 0.5 angstroms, 20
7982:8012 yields -0.1 angstroms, 20.3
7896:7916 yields 0.0 angstroms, 20.6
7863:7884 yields -0.3 angstroms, 21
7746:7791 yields 0.2 angstroms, 21.1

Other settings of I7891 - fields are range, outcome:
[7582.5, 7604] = 22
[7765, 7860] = 21.1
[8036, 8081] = 20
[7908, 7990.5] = 20.3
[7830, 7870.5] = 20.9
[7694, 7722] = 21.2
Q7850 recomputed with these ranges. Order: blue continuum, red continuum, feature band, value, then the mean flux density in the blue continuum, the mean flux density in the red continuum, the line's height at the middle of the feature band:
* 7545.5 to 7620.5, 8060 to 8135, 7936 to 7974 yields 0.4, 22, 19.8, 20.4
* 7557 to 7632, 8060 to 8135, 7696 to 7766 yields 0.6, 21.9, 19.8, 21.4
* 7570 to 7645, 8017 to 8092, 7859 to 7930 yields -0.4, 21.9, 20.1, 20.7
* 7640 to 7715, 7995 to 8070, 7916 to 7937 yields 0.2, 21.4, 20.2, 20.6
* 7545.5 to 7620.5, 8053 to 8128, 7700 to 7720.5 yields 0.2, 22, 19.8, 21.4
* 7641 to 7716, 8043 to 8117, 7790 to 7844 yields -0.6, 21.4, 19.8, 20.8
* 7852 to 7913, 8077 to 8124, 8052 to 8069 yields -0.1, 21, 19.8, 20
